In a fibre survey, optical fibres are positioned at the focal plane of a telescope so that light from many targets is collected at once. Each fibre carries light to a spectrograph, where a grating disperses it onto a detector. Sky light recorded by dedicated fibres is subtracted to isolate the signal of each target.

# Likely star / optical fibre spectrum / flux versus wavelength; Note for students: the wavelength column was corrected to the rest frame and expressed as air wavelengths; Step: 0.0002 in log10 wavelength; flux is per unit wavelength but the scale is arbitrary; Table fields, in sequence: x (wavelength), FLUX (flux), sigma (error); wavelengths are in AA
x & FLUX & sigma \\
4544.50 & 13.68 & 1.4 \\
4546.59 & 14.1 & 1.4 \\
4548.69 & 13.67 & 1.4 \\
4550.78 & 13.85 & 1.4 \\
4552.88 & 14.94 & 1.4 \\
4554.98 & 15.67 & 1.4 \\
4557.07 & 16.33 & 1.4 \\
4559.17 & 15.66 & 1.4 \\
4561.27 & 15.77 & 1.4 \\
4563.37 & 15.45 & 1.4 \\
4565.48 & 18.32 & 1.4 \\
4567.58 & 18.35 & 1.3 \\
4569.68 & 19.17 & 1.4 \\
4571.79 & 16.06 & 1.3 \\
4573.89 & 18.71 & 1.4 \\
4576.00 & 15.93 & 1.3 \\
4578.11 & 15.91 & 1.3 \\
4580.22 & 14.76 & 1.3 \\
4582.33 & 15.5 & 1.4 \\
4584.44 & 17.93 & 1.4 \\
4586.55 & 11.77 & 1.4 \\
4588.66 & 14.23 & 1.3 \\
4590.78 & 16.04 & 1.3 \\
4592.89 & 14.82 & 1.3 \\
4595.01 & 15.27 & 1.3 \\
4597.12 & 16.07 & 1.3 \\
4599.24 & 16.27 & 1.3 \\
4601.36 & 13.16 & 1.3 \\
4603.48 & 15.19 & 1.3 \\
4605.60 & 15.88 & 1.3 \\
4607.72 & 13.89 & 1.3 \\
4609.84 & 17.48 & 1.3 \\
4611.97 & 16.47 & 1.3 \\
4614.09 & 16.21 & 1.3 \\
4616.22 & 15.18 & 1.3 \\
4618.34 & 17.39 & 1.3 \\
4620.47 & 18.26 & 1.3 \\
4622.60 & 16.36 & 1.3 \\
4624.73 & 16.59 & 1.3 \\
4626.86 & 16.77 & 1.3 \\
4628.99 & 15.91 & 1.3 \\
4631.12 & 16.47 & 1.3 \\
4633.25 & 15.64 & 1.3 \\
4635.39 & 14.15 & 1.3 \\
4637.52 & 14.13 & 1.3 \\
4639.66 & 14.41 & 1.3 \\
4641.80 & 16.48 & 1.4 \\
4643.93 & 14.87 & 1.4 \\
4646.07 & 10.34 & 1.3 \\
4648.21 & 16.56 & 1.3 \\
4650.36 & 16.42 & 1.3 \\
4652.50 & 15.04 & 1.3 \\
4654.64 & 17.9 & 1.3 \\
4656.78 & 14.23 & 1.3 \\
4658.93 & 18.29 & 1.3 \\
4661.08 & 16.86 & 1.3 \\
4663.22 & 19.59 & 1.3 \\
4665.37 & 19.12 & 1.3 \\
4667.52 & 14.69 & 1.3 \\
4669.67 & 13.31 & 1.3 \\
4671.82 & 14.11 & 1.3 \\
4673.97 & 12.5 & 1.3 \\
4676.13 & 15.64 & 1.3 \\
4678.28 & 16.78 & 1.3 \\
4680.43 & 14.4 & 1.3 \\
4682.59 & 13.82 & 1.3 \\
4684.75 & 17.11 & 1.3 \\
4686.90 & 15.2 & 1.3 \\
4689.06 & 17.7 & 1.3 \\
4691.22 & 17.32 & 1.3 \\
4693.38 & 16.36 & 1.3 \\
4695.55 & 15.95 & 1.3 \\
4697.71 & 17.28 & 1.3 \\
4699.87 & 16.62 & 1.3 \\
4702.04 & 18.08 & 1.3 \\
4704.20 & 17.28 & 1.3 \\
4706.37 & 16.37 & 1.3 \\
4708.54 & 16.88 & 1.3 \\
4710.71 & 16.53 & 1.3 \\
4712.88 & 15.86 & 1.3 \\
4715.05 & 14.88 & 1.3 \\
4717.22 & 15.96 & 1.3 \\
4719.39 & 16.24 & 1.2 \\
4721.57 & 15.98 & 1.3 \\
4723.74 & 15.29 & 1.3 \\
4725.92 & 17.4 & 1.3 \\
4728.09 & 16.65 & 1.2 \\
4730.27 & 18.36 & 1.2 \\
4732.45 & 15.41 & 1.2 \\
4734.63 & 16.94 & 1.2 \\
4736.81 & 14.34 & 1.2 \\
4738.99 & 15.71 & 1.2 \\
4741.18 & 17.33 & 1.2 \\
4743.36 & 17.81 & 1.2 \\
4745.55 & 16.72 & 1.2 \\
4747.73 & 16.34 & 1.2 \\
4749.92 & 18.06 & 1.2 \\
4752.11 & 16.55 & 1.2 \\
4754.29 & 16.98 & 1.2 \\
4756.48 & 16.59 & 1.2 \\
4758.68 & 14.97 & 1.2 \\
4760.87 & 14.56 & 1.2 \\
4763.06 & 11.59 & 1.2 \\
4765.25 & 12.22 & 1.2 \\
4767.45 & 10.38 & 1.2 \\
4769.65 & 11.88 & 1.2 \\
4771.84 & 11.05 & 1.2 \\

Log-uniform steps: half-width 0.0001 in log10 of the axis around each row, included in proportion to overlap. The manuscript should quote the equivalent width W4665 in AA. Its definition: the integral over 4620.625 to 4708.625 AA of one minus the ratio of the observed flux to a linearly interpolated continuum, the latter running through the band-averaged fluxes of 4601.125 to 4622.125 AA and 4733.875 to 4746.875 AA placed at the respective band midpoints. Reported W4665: 1.38 AA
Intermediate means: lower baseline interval 16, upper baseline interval 16.5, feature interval 16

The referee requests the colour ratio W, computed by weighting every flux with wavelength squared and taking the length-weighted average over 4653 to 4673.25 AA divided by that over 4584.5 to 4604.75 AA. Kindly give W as 1.13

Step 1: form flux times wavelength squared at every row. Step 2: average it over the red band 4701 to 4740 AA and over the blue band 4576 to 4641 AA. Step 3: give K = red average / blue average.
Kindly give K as 1.10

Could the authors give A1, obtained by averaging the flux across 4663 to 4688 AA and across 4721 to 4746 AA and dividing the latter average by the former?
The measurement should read 1.07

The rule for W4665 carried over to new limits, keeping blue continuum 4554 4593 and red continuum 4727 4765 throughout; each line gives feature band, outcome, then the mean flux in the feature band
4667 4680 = 1.3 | 14.5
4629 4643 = 0.8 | 15.3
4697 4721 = -0.6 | 16.5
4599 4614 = 0.6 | 15.5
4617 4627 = -0.6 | 17.1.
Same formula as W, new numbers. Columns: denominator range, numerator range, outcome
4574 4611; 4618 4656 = 1.04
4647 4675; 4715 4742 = 1.04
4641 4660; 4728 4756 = 1.12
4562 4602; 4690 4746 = 1.09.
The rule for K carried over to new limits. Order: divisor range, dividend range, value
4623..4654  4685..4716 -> 1.11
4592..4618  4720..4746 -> 1.12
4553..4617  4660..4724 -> 1.06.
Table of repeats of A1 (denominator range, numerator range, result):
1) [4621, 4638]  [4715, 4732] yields 1.03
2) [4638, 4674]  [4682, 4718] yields 1.05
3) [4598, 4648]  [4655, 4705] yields 1.04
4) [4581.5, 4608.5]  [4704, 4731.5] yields 1.09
